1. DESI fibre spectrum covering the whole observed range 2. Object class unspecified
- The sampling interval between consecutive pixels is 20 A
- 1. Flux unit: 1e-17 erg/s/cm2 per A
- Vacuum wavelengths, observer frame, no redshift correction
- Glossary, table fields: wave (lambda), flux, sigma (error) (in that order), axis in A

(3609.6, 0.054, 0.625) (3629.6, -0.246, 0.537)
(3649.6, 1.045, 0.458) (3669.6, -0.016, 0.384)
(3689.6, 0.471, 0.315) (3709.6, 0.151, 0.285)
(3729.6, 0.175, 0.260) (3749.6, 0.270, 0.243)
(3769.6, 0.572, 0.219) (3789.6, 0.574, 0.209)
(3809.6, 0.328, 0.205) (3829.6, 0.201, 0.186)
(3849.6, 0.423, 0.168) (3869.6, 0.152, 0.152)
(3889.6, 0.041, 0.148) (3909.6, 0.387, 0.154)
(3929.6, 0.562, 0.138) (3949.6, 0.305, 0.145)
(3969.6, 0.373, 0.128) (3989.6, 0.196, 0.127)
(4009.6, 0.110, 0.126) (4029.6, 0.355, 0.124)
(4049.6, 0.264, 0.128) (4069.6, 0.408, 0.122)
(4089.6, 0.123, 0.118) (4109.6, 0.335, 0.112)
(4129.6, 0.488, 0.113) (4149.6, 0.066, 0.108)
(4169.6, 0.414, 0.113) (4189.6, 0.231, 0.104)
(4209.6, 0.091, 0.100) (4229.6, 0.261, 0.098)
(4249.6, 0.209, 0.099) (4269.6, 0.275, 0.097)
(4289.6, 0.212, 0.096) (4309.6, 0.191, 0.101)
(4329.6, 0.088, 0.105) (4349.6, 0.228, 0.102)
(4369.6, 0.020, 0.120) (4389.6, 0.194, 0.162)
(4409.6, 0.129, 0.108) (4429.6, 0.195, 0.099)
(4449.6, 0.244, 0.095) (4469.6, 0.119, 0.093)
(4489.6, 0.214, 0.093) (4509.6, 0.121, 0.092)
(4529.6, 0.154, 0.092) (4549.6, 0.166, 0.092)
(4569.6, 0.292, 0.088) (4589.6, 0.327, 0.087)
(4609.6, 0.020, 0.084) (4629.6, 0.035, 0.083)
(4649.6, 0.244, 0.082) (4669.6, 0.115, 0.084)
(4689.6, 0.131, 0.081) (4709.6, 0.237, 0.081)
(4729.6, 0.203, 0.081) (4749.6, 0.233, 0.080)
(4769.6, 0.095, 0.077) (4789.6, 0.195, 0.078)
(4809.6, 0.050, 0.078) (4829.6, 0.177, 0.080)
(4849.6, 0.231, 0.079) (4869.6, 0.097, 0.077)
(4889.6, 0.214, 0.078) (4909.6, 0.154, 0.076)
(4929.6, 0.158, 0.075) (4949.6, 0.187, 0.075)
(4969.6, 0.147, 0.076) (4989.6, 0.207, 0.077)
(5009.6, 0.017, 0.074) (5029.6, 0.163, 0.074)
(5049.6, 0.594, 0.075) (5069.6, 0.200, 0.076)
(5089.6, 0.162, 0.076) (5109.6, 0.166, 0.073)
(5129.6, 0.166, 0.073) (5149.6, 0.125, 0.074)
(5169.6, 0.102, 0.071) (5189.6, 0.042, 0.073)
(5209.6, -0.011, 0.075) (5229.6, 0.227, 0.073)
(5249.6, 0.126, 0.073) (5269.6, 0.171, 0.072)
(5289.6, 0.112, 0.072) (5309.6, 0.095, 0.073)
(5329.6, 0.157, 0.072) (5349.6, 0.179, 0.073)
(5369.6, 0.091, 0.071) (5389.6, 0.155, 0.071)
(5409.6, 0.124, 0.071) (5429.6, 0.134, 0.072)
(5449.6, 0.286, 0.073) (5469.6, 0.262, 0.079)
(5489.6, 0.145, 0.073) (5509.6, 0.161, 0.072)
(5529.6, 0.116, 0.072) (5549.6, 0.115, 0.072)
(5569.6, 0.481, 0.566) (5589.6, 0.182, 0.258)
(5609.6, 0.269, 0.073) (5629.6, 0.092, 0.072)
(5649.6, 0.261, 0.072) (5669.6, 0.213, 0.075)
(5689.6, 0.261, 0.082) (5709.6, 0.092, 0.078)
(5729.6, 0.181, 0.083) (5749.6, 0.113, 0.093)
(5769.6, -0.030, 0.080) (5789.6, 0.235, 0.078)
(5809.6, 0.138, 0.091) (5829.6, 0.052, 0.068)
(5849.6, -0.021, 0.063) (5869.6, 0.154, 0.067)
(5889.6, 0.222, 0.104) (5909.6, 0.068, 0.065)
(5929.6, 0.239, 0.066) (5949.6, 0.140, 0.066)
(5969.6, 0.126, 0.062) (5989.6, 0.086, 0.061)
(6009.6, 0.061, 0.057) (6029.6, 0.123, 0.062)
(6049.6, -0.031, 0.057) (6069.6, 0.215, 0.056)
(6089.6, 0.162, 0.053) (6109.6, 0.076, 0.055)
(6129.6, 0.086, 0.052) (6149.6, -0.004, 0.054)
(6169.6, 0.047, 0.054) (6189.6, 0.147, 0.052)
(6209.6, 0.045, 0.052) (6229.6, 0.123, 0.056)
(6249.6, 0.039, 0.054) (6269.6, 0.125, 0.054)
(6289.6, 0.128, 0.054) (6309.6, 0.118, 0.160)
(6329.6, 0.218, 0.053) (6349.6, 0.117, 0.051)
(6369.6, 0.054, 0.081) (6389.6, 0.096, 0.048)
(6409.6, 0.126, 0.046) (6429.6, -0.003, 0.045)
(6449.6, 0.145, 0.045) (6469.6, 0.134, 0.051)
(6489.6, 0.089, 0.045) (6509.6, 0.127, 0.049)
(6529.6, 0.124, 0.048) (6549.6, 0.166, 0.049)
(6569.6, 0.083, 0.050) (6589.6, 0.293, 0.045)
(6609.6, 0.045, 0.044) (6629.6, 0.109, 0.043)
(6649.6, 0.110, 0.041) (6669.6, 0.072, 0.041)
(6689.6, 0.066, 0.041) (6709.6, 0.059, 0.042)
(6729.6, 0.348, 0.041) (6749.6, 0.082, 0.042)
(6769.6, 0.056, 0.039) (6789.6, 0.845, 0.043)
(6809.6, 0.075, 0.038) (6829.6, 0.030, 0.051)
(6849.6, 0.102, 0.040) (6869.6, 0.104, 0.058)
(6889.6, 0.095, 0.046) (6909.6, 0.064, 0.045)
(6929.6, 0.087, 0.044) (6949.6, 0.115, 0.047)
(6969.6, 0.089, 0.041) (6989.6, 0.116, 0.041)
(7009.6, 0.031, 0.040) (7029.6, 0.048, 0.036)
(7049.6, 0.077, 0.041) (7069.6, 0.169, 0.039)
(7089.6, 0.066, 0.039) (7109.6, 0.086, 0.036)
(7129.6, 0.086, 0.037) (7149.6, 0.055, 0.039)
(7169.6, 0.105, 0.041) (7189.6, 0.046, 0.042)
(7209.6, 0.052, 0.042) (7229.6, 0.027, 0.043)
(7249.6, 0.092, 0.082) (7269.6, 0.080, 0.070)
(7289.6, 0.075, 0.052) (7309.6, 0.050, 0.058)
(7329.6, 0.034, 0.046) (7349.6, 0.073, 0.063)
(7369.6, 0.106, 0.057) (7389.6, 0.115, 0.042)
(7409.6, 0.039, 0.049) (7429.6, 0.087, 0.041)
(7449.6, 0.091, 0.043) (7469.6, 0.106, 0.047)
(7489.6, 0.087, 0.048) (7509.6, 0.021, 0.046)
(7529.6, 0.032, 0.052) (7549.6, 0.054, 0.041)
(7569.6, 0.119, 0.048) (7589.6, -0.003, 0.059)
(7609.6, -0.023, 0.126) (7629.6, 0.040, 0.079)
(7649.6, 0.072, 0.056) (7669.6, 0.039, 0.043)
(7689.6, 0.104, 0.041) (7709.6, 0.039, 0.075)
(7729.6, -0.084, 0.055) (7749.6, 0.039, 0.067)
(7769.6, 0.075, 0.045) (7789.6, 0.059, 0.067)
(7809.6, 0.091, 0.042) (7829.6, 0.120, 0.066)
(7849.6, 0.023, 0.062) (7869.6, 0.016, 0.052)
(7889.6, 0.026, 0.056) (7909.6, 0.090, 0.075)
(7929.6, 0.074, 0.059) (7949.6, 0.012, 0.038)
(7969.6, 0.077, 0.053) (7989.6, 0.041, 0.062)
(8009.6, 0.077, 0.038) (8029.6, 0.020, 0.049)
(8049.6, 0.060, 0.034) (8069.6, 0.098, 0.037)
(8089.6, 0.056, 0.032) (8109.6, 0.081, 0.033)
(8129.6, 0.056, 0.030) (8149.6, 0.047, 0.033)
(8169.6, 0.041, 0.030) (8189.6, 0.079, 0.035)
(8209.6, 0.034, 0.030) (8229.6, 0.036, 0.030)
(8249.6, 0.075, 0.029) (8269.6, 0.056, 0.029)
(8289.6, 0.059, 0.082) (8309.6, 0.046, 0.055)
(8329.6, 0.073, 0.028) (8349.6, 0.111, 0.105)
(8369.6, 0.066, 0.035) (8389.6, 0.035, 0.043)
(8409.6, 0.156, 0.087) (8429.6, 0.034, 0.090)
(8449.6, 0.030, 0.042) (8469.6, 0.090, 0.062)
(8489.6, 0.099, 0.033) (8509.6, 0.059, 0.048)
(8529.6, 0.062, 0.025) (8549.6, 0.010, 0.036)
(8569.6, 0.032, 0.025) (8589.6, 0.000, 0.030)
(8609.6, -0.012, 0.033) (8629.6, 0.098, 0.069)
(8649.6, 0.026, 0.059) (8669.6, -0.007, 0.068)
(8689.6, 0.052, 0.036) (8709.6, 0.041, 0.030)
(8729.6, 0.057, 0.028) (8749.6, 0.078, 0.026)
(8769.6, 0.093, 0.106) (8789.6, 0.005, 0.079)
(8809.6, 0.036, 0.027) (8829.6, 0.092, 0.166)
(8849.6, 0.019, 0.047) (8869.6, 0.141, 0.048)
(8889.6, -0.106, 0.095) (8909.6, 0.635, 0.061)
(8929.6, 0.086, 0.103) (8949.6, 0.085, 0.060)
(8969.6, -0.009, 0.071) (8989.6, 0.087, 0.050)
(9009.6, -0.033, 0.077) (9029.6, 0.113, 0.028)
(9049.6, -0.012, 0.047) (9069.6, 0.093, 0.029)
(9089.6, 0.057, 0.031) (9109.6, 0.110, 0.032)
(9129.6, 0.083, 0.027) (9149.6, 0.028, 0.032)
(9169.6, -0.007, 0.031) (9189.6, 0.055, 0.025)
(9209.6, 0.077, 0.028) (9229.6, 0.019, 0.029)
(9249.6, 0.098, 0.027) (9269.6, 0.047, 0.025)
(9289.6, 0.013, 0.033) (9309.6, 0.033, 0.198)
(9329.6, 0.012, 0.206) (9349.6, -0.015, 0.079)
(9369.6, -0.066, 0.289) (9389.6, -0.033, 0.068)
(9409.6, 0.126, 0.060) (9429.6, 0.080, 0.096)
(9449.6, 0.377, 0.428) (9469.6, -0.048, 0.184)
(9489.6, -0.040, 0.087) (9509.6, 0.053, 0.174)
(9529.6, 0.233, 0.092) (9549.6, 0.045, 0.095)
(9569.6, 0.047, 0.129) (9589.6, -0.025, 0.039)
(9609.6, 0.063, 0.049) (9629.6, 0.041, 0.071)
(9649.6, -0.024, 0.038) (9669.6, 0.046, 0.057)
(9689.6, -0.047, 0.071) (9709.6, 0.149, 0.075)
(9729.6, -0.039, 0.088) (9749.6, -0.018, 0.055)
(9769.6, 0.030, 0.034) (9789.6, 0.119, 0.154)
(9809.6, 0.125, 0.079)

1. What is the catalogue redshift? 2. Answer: 0.356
